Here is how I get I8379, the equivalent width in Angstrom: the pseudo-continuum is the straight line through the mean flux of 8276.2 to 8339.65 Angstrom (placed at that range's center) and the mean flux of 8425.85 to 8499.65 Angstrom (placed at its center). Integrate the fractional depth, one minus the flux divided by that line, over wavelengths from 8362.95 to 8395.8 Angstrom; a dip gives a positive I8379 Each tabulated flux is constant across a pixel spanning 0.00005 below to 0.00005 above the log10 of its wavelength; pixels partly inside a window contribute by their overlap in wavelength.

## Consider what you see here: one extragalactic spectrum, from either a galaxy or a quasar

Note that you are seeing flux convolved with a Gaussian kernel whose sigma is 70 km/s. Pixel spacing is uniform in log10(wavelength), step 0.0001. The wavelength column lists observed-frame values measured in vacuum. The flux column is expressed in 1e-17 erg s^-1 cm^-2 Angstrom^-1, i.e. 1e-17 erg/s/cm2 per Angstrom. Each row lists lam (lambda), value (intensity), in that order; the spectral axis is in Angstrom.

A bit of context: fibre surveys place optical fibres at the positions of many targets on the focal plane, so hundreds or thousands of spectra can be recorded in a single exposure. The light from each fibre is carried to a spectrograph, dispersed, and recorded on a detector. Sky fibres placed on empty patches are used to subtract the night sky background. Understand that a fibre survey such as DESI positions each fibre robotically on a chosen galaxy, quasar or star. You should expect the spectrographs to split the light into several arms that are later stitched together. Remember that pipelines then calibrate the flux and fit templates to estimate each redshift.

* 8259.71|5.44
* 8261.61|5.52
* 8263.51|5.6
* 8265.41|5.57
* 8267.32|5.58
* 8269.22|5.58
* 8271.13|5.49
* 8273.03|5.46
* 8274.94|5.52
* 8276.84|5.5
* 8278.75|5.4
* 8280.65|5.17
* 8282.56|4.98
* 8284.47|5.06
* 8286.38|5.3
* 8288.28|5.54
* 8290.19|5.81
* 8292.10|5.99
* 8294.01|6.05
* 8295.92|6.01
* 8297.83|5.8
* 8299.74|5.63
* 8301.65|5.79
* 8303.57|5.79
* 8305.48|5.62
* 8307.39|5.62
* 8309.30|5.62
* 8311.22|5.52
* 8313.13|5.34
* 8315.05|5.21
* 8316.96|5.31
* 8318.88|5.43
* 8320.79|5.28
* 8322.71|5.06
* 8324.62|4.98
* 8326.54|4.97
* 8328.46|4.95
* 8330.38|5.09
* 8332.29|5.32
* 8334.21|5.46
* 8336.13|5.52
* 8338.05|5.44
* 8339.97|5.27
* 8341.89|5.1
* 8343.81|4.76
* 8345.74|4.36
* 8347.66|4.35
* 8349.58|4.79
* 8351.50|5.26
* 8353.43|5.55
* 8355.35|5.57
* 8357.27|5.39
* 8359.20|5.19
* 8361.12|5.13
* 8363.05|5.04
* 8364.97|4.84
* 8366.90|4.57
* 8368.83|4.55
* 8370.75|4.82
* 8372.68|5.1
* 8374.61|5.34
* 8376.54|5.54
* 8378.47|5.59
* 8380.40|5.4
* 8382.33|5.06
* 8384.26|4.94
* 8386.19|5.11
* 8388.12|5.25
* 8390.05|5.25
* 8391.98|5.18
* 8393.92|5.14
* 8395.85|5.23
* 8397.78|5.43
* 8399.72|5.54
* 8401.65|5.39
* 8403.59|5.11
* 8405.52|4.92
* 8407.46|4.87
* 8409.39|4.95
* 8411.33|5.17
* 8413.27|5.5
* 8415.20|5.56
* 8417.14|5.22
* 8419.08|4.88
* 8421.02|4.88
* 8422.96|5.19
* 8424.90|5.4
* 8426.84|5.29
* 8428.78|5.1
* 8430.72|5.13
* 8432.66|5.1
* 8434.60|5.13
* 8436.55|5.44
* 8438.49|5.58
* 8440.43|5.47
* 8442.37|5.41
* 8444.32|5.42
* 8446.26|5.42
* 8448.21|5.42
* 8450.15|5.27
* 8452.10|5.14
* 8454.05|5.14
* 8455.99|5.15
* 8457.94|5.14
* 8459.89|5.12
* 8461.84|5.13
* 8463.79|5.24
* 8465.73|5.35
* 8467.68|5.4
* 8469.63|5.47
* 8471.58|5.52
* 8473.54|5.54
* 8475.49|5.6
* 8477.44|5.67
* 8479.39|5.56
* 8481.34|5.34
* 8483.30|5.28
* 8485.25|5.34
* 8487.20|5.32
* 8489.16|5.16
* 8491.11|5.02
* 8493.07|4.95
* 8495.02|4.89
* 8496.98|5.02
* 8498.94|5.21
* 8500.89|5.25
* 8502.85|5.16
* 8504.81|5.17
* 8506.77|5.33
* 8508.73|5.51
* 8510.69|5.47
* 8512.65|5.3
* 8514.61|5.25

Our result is 1.6 Angstrom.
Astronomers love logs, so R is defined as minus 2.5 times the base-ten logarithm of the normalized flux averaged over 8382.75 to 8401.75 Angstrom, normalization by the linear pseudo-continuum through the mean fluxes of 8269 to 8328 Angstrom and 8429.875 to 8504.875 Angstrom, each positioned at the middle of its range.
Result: 0.03 mag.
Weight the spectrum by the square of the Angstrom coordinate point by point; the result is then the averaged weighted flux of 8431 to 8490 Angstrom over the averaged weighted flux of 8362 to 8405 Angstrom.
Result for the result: 1.1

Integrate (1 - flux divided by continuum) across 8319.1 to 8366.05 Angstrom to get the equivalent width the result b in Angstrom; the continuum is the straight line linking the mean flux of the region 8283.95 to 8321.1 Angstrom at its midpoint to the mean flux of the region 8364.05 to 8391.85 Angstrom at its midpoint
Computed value 1.9 Angstrom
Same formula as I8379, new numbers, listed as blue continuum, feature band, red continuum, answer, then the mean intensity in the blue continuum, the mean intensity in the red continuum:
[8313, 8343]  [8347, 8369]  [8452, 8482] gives 0.9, 5.23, 5.35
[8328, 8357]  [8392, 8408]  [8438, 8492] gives 0.1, 5.13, 5.34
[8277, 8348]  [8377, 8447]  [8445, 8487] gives 1.4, 5.36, 5.35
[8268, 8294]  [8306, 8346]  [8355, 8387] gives 0.4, 5.47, 5.12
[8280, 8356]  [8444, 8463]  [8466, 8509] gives 0.3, 5.34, 5.3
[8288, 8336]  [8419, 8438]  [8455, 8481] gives 0.8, 5.49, 5.38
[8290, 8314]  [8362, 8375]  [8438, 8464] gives 1.5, 5.74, 5.28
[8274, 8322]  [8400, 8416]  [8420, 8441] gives 0.3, 5.53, 5.24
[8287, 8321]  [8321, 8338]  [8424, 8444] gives 1.2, 5.64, 5.31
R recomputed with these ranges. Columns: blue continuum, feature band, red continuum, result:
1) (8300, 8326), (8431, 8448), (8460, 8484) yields 0.01 mag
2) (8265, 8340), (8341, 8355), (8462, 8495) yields 0.11 mag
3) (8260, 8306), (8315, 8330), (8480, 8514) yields 0.07 mag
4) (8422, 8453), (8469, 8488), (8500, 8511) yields -0.03 mag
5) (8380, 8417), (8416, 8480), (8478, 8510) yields -0.02 mag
